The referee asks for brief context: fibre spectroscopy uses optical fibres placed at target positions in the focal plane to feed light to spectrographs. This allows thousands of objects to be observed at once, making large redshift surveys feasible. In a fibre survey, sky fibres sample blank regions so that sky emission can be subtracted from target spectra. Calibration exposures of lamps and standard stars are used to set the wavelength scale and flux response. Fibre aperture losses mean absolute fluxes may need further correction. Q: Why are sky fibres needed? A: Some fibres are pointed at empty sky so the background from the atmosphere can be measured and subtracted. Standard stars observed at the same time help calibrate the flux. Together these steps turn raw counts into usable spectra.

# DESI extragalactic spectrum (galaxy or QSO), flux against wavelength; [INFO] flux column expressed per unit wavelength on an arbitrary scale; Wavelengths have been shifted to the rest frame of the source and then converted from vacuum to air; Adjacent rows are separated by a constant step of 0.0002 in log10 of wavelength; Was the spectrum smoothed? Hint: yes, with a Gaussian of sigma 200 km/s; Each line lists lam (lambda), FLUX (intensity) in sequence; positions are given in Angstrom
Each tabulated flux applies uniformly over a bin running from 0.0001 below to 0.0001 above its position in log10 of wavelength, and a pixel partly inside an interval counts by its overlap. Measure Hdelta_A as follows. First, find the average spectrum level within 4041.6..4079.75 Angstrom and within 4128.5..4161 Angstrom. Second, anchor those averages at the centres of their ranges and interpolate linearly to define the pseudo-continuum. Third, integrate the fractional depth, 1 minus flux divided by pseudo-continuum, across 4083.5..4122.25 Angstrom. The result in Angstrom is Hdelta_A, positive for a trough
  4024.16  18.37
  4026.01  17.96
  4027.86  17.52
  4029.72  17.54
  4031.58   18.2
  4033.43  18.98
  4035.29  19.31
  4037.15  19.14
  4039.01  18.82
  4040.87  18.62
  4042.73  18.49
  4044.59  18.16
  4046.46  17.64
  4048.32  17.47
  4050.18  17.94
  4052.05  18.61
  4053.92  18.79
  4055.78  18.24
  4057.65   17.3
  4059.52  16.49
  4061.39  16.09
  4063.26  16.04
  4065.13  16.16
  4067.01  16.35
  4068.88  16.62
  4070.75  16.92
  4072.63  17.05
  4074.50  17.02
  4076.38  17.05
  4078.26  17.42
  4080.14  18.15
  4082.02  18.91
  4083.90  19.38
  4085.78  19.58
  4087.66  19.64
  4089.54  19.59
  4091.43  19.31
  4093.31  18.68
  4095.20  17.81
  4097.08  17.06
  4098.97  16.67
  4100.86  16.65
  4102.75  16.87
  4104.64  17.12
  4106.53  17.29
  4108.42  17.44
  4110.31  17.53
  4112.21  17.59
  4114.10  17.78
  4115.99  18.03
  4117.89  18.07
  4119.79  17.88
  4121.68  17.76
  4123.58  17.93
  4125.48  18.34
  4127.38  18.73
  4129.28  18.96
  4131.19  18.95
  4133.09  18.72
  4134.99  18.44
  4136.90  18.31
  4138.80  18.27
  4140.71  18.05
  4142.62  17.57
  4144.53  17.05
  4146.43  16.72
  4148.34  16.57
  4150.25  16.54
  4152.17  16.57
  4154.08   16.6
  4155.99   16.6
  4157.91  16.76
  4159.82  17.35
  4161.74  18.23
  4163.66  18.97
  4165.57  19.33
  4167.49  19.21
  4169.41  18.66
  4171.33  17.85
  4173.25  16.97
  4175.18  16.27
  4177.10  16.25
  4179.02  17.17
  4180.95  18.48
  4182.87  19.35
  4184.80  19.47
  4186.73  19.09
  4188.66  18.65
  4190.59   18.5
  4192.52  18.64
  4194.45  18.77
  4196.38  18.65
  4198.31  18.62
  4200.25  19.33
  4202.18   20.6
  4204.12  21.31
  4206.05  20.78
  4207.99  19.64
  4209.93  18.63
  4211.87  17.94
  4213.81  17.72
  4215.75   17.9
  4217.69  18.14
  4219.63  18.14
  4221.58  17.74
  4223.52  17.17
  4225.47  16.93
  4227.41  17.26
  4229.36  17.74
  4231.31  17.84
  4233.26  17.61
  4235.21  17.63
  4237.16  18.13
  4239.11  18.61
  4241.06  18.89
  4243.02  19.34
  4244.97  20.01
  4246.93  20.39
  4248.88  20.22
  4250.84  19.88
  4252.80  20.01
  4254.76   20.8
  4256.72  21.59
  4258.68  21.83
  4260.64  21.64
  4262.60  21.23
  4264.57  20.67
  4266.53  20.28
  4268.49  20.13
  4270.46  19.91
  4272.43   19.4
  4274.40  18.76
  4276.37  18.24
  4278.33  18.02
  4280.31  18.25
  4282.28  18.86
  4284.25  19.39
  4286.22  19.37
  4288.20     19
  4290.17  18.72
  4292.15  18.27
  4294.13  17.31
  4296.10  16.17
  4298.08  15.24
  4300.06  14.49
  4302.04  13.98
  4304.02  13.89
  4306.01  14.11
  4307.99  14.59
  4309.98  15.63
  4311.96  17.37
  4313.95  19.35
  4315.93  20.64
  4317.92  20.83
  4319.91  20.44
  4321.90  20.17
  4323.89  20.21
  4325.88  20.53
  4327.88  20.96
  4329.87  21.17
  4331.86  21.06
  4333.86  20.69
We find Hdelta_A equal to -1.2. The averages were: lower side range 17.3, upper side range 17.5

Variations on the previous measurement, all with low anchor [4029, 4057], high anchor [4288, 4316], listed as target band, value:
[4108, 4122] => 0.05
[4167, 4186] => -0.65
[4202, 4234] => -2.49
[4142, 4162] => 0.73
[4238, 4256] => -3.21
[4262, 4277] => -2.87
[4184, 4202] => -1.77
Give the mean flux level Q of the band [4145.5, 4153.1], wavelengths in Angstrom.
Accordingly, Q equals 16.6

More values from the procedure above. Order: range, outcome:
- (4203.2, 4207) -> 21.1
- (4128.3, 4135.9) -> 18.8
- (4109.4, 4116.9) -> 17.7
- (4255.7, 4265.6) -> 21.4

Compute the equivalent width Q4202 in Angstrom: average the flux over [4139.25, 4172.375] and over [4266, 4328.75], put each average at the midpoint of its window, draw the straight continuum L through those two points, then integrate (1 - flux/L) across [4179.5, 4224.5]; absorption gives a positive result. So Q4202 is -2.6 Angstrom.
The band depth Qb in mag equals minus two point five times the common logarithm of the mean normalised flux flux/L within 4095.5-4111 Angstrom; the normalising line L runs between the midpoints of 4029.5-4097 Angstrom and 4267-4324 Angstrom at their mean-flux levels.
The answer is 0.05 mag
